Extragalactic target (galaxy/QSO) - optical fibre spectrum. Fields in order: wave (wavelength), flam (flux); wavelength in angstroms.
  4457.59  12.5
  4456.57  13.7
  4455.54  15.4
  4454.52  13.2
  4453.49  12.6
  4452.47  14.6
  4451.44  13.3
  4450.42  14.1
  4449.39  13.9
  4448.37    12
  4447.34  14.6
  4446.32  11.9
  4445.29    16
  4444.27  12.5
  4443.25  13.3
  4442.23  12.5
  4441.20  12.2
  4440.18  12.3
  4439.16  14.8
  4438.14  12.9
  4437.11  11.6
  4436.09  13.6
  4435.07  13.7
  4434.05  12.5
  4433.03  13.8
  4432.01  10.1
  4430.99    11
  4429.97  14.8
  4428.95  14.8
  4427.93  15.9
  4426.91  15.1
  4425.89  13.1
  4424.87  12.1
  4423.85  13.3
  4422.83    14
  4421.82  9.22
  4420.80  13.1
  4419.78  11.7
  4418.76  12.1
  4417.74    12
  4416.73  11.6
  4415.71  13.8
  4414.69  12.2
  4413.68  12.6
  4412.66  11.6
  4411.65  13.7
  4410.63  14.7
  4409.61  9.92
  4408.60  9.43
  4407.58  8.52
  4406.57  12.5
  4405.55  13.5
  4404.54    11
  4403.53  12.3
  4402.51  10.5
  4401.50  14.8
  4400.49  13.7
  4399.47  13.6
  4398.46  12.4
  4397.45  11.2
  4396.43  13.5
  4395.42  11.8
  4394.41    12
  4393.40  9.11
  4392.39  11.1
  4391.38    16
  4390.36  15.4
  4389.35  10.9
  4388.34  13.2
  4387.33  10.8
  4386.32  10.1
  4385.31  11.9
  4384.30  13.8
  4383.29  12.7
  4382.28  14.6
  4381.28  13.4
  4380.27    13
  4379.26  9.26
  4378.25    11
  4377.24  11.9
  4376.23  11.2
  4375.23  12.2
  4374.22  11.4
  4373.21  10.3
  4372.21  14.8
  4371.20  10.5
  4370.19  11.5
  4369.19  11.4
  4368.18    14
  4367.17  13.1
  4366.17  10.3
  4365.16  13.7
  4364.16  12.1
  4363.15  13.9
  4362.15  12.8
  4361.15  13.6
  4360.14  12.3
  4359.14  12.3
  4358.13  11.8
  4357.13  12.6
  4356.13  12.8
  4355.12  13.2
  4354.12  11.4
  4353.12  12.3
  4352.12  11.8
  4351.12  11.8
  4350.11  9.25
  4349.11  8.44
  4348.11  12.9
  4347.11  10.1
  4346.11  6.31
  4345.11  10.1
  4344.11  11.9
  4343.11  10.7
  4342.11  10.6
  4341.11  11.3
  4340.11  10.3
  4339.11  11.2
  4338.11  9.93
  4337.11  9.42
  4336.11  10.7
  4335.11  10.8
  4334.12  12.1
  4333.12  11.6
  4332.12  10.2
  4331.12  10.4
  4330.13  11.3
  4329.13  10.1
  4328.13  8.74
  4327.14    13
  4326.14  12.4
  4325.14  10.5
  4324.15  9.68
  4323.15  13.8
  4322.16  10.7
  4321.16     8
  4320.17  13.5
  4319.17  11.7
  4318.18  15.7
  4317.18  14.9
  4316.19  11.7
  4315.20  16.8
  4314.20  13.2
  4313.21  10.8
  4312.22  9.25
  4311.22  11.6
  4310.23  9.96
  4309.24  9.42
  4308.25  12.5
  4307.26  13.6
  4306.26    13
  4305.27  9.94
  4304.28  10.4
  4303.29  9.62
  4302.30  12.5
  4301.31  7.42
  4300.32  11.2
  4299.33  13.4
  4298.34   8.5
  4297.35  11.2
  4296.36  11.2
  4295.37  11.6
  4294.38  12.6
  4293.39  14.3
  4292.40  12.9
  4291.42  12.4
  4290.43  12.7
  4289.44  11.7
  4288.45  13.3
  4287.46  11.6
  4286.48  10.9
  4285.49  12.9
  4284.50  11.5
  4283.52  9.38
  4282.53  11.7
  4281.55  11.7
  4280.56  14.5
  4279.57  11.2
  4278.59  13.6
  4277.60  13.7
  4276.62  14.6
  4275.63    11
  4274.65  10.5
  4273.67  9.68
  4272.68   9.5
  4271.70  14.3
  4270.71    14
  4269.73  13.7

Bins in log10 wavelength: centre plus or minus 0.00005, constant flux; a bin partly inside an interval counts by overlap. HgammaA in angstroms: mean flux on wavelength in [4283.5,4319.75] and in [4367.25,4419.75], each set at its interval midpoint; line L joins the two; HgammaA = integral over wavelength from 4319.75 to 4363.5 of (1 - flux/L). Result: 3.0 angstroms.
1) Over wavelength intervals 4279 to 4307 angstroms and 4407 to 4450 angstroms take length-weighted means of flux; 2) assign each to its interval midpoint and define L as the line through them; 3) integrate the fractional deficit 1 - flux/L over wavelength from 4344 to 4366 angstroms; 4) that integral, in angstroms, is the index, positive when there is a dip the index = 0.8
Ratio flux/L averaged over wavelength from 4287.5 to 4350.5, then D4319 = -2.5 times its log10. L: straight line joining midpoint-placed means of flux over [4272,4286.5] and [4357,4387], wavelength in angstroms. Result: 0.07 mag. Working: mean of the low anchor 11.8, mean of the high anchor 12.2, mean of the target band 11.3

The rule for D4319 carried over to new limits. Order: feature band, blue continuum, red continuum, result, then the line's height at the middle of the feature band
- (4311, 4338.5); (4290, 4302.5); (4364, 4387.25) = 0.03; 11.8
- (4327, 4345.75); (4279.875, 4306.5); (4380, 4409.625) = 0.12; 11.9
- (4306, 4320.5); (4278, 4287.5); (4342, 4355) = -0.10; 11.3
